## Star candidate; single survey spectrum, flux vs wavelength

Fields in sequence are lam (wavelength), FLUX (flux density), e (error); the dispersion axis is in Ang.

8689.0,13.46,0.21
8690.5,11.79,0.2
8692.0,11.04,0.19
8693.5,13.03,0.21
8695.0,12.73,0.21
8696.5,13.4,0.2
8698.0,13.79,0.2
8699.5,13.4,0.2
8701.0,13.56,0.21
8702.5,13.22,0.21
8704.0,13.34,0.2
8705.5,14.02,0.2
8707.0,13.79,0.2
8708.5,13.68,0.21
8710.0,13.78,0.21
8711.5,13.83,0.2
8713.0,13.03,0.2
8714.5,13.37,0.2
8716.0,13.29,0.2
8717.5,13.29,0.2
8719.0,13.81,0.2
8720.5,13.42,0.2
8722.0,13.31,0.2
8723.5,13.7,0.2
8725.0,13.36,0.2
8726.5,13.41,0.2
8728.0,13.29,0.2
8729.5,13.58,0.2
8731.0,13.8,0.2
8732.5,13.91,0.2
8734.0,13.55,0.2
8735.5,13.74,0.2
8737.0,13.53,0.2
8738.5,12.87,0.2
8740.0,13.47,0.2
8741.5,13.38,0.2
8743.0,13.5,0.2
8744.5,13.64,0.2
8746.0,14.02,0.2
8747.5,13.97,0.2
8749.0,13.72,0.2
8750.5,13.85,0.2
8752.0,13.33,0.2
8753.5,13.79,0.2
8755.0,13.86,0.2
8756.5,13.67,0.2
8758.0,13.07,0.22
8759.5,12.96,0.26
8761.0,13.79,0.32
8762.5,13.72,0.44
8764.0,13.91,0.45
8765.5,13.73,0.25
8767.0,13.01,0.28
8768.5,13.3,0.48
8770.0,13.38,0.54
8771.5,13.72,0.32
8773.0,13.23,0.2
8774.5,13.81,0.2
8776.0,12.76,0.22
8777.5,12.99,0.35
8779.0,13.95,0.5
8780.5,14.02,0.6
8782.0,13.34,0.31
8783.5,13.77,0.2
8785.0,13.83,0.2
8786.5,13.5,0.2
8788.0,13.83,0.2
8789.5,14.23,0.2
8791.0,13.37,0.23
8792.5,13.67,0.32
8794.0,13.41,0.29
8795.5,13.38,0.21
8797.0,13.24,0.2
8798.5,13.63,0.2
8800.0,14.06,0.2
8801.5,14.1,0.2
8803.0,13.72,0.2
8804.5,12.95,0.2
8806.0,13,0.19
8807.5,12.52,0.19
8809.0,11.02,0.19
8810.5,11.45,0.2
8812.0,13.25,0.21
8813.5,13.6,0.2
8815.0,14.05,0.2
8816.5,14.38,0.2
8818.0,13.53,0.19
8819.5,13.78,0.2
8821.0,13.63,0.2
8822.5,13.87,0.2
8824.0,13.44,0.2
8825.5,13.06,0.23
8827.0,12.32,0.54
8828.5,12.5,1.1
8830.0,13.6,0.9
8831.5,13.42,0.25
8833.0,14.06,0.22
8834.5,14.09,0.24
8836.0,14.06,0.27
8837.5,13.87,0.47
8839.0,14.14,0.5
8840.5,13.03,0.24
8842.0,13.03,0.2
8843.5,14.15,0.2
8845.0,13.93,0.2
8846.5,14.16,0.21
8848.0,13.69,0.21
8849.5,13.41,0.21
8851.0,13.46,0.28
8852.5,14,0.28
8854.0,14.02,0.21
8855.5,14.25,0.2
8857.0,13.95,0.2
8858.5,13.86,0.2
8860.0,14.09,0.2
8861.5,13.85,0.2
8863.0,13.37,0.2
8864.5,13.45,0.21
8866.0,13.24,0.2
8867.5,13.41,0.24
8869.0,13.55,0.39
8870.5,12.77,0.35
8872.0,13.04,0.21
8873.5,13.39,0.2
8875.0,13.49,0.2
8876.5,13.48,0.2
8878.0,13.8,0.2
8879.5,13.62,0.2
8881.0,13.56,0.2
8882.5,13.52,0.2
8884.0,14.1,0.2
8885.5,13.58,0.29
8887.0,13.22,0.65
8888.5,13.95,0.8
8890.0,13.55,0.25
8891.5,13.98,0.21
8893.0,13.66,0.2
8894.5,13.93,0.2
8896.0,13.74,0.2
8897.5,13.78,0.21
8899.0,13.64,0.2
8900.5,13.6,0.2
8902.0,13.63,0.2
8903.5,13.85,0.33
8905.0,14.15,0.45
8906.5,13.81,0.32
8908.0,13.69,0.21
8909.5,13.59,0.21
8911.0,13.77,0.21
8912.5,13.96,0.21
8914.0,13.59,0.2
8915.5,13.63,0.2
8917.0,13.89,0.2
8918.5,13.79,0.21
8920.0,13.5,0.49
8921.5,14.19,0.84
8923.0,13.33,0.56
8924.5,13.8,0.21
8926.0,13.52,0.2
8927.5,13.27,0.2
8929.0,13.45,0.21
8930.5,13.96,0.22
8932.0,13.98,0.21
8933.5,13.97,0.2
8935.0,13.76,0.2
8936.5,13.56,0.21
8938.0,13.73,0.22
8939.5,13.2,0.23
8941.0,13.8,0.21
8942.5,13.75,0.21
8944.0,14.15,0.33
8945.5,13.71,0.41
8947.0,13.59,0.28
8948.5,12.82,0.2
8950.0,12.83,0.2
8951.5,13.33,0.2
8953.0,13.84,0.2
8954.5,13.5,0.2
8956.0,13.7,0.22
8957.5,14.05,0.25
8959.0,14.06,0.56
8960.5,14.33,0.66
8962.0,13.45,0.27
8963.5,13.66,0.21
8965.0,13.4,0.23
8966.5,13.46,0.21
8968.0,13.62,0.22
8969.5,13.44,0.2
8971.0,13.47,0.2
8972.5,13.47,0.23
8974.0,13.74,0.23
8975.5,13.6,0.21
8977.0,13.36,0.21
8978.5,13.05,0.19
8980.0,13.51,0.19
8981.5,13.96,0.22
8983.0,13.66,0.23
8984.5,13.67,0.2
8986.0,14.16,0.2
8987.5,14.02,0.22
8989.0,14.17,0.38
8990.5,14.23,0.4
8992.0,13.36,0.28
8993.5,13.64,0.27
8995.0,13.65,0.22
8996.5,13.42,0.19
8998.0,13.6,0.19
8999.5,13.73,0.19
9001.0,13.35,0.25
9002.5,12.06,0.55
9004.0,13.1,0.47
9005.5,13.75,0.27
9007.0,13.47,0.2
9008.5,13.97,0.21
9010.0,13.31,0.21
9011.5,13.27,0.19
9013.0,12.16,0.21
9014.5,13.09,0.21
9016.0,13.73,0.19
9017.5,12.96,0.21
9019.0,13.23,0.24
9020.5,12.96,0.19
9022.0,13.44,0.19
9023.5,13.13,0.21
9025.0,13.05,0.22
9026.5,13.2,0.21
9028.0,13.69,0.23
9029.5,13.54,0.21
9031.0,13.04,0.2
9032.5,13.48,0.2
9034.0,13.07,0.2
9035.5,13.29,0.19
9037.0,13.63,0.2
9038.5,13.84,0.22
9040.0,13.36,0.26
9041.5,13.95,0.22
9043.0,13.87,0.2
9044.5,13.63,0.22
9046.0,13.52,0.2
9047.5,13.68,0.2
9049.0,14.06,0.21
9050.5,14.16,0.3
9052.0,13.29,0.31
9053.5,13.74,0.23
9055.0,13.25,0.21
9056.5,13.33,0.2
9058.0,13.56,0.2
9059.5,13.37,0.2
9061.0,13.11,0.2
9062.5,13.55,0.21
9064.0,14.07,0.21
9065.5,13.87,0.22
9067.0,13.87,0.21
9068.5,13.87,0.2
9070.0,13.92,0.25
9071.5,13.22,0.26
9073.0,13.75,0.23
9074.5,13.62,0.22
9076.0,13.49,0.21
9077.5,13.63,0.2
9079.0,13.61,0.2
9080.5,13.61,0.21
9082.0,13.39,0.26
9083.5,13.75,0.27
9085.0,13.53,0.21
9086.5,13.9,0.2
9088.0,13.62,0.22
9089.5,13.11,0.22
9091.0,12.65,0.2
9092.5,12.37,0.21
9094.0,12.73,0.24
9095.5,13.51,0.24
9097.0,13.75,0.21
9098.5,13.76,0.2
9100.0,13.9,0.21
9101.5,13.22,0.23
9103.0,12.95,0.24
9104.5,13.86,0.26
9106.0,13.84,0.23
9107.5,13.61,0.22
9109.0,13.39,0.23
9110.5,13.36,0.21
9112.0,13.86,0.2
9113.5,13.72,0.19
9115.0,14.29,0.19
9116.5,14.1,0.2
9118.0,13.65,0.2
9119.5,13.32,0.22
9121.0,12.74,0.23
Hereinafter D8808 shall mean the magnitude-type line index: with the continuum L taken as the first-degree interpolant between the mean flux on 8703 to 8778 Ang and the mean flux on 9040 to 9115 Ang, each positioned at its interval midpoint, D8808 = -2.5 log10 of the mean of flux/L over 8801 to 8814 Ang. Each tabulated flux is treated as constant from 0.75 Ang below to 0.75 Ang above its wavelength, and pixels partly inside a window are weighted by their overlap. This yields 0.06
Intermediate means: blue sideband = 13.5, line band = 12.8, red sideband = 13.6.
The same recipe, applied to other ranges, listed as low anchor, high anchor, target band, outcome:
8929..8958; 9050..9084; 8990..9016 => 0.021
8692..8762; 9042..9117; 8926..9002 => -0.007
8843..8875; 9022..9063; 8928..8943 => -0.009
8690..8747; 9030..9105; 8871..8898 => -0.013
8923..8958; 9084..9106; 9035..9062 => -0.012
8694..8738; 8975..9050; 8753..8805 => -0.005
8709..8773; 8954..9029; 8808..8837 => 0.017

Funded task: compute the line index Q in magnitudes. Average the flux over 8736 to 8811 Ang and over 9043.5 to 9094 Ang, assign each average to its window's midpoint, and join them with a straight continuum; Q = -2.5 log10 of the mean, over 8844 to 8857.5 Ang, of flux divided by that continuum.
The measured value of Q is -0.03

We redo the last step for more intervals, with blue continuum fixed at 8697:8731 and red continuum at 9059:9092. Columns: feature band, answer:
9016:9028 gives 0.03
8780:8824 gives 0.01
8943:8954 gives 0.01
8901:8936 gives -0.02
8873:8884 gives 0.00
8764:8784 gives 0.00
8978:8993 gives -0.02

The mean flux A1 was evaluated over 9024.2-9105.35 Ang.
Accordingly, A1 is 13.5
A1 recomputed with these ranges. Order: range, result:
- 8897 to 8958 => 13.7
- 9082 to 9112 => 13.4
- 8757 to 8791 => 13.5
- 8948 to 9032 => 13.5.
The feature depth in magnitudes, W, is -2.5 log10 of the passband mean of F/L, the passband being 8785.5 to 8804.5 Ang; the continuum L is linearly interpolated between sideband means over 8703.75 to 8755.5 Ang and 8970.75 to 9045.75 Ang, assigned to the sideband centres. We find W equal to -0.01 mag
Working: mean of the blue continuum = 13.6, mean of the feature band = 13.7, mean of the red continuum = 13.5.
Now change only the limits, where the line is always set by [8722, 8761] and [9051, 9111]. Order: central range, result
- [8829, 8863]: -0.021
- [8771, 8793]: -0.004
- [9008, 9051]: 0.008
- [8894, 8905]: -0.018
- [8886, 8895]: -0.014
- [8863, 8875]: 0.020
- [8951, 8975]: -0.011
